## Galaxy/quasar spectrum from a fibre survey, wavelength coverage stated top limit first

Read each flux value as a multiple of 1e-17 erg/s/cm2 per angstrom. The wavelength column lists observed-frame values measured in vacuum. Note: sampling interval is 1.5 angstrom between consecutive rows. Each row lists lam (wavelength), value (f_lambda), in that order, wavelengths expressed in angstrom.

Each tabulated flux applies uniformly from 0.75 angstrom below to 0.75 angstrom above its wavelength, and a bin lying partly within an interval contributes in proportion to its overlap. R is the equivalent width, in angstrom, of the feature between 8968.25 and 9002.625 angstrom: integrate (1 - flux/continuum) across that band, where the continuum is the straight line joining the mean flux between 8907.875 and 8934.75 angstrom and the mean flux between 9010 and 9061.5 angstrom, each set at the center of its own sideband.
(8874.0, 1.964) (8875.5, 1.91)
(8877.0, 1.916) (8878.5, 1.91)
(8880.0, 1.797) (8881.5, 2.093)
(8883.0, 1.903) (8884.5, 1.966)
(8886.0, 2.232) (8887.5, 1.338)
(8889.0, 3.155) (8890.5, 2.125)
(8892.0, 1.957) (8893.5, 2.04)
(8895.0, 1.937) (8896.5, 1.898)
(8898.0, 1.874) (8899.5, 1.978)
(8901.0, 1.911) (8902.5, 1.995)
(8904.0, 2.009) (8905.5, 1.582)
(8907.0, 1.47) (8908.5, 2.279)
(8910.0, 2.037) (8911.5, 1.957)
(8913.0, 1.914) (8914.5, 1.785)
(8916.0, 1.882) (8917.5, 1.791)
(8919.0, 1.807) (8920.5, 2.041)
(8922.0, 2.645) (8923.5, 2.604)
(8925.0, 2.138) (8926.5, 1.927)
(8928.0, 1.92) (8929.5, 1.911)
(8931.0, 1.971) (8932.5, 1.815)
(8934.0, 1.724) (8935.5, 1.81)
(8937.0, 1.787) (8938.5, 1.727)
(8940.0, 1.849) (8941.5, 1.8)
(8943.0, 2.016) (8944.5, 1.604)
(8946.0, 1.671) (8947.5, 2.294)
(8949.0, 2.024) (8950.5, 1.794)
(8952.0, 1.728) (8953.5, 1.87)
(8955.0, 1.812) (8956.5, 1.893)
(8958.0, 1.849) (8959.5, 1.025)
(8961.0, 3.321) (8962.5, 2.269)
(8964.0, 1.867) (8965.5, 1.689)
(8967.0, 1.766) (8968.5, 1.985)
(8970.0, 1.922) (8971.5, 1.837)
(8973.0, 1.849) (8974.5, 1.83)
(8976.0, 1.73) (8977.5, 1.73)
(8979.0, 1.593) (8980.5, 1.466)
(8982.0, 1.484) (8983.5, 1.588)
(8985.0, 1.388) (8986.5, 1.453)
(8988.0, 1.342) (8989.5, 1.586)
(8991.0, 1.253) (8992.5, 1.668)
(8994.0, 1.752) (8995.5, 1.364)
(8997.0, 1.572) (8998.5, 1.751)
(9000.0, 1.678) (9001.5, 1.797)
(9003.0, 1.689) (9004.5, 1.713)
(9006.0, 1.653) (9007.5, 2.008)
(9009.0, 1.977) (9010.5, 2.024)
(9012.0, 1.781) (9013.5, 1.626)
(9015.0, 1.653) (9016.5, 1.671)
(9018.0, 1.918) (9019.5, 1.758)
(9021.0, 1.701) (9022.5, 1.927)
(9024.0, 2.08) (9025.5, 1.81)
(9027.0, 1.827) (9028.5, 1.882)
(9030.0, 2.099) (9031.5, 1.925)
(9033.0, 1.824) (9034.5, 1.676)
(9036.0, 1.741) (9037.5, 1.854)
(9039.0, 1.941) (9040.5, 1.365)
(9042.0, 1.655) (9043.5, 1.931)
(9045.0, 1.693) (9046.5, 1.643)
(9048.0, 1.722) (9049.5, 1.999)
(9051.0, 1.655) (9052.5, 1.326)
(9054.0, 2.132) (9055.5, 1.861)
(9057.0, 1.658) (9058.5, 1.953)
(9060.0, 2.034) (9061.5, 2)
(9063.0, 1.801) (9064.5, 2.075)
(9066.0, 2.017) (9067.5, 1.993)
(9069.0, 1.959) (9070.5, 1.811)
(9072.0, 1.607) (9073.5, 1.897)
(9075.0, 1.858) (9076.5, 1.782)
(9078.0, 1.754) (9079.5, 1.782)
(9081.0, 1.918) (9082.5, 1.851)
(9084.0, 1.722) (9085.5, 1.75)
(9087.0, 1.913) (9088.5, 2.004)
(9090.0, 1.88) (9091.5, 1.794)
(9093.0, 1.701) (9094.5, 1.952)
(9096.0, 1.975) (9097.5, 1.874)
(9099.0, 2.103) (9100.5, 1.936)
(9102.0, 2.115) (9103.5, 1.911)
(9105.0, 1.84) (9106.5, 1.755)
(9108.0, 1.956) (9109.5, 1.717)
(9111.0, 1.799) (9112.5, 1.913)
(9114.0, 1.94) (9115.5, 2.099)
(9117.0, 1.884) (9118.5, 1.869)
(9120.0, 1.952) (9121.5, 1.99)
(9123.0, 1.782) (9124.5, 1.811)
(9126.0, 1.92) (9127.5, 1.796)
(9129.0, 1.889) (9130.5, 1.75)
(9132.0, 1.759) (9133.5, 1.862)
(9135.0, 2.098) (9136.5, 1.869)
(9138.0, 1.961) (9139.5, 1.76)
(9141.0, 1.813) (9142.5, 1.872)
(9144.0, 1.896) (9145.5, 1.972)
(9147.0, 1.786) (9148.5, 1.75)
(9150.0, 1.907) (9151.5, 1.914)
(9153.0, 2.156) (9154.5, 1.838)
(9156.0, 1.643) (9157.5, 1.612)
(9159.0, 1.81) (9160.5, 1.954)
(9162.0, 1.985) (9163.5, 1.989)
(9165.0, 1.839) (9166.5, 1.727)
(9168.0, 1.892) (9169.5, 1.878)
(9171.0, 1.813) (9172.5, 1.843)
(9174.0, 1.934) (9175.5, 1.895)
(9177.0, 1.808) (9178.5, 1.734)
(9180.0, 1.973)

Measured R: 4.8 angstrom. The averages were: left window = 2.01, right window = 1.81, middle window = 1.63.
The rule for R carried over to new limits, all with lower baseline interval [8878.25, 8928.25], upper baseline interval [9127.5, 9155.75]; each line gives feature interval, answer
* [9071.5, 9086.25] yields 0.9 angstrom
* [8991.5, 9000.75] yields 1.6 angstrom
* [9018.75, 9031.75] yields 0.3 angstrom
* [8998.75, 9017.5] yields 1.6 angstrom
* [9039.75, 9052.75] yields 1.7 angstrom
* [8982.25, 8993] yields 2.7 angstrom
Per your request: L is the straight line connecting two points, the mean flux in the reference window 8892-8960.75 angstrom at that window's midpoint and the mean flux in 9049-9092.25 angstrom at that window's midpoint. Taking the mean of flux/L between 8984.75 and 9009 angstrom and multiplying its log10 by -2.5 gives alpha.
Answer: 0.162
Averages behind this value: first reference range 1.91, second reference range 1.85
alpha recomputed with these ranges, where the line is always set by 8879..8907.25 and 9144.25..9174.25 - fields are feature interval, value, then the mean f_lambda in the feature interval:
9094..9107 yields -0.03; 1.94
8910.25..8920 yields 0.05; 1.87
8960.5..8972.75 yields -0.06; 2.05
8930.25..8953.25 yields 0.06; 1.84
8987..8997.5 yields 0.27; 1.5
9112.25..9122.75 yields -0.04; 1.94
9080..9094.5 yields 0.03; 1.84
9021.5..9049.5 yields 0.06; 1.81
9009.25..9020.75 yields 0.08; 1.78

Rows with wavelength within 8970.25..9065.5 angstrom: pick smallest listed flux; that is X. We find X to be 1.253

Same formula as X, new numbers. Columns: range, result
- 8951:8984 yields 1.025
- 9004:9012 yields 1.653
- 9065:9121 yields 1.607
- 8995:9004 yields 1.364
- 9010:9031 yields 1.626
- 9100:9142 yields 1.717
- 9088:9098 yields 1.701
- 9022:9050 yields 1.365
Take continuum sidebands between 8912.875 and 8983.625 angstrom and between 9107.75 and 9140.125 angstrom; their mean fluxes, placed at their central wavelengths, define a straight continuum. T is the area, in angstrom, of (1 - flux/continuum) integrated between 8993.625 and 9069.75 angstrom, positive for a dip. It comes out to 3.05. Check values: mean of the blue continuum 1.88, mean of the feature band 1.81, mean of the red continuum 1.88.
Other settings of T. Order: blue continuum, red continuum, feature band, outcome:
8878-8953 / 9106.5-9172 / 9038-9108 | 1.7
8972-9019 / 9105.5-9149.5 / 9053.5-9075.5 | -1.7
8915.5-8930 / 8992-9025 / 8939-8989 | 3.4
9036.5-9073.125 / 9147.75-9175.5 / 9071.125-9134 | -0.9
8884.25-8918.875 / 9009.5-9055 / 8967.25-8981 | 0.7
